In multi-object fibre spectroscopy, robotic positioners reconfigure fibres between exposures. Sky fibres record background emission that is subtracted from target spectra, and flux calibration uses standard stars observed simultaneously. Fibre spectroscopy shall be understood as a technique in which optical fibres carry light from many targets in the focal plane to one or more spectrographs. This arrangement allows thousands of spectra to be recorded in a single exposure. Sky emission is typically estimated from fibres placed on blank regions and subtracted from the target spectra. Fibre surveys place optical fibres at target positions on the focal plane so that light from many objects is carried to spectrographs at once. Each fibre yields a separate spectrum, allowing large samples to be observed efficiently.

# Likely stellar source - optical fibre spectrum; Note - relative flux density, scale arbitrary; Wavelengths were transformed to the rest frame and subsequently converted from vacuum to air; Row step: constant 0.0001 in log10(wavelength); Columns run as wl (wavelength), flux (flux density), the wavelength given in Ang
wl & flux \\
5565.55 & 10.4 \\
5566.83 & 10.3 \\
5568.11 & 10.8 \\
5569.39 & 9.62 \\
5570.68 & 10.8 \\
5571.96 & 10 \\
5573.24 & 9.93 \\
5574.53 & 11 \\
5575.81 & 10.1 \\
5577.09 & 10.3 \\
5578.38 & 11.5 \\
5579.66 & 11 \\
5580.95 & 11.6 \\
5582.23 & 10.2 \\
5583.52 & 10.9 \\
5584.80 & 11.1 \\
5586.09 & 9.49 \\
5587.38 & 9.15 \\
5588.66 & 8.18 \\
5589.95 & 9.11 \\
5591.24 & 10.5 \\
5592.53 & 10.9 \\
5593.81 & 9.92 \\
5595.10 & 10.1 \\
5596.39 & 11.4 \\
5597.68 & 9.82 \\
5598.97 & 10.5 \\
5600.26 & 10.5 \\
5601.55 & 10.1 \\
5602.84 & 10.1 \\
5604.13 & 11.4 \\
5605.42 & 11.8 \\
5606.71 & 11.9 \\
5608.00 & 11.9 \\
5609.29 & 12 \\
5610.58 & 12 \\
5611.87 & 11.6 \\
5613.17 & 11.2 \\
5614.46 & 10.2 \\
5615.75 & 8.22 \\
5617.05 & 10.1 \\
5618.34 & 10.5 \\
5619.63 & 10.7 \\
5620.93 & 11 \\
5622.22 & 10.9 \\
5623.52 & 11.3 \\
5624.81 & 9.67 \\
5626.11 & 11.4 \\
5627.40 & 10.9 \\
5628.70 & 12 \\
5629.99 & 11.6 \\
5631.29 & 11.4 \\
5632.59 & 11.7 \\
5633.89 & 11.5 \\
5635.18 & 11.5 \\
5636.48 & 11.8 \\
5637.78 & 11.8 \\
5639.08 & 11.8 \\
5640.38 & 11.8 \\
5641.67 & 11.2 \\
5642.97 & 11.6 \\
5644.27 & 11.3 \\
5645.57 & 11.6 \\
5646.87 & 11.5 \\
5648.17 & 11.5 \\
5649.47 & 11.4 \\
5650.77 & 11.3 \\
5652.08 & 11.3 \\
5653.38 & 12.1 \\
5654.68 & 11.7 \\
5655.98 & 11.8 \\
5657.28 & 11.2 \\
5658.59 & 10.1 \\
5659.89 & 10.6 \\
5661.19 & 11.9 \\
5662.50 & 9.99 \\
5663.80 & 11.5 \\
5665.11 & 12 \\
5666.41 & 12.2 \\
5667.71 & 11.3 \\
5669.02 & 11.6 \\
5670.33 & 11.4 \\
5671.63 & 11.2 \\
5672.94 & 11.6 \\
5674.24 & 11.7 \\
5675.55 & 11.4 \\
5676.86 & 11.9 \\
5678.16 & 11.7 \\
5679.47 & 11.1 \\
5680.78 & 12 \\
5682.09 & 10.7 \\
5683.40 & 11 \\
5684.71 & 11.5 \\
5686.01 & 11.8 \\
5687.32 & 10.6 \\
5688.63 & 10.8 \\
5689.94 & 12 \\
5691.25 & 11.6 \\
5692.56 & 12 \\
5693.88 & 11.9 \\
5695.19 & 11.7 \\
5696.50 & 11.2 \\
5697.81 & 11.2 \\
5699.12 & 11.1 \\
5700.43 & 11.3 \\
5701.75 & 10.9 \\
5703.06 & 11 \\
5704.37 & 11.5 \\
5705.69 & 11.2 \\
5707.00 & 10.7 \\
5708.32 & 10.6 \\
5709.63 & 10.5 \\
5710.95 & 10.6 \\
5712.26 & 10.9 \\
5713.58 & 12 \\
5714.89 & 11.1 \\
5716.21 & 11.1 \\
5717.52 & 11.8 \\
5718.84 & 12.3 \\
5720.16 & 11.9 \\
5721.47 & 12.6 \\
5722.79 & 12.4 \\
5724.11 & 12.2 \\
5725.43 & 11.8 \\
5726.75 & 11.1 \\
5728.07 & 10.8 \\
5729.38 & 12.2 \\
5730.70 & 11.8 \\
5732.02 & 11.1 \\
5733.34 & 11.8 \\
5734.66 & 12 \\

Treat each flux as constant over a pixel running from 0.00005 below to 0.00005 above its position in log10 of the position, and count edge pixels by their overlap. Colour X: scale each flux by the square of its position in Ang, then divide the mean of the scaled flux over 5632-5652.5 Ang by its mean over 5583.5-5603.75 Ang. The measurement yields 1.16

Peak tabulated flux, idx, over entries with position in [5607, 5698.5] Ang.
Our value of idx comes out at 12.2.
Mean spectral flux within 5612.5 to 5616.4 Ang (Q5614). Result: 9.87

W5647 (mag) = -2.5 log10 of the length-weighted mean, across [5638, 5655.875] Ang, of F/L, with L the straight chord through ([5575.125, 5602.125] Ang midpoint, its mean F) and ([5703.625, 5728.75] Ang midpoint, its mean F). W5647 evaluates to -0.07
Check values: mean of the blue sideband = 10.3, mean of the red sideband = 11.4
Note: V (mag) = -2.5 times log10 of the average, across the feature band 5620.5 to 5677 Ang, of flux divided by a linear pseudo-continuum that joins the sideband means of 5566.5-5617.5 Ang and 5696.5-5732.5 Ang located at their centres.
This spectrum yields -0.05 mag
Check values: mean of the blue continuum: 10.5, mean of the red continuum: 11.4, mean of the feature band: 11.4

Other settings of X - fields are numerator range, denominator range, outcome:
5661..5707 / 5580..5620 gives 1.11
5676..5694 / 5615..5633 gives 1.08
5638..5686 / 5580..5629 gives 1.10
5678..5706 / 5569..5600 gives 1.14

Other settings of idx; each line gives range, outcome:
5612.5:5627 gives 11.4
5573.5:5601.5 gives 11.6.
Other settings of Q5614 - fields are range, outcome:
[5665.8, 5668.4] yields 11.7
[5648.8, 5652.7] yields 11.3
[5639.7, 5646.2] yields 11.5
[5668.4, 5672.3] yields 11.4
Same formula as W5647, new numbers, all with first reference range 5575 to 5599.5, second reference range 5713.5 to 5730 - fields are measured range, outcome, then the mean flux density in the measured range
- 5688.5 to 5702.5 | 0.01 mag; 11.4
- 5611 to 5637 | -0.02 mag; 11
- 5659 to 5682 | -0.02 mag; 11.4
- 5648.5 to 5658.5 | -0.04 mag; 11.5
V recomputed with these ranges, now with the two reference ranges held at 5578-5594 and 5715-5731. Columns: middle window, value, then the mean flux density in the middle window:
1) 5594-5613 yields -0.06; 11.1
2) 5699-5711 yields 0.06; 10.9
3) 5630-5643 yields -0.07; 11.6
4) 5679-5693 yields 0.00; 11.4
